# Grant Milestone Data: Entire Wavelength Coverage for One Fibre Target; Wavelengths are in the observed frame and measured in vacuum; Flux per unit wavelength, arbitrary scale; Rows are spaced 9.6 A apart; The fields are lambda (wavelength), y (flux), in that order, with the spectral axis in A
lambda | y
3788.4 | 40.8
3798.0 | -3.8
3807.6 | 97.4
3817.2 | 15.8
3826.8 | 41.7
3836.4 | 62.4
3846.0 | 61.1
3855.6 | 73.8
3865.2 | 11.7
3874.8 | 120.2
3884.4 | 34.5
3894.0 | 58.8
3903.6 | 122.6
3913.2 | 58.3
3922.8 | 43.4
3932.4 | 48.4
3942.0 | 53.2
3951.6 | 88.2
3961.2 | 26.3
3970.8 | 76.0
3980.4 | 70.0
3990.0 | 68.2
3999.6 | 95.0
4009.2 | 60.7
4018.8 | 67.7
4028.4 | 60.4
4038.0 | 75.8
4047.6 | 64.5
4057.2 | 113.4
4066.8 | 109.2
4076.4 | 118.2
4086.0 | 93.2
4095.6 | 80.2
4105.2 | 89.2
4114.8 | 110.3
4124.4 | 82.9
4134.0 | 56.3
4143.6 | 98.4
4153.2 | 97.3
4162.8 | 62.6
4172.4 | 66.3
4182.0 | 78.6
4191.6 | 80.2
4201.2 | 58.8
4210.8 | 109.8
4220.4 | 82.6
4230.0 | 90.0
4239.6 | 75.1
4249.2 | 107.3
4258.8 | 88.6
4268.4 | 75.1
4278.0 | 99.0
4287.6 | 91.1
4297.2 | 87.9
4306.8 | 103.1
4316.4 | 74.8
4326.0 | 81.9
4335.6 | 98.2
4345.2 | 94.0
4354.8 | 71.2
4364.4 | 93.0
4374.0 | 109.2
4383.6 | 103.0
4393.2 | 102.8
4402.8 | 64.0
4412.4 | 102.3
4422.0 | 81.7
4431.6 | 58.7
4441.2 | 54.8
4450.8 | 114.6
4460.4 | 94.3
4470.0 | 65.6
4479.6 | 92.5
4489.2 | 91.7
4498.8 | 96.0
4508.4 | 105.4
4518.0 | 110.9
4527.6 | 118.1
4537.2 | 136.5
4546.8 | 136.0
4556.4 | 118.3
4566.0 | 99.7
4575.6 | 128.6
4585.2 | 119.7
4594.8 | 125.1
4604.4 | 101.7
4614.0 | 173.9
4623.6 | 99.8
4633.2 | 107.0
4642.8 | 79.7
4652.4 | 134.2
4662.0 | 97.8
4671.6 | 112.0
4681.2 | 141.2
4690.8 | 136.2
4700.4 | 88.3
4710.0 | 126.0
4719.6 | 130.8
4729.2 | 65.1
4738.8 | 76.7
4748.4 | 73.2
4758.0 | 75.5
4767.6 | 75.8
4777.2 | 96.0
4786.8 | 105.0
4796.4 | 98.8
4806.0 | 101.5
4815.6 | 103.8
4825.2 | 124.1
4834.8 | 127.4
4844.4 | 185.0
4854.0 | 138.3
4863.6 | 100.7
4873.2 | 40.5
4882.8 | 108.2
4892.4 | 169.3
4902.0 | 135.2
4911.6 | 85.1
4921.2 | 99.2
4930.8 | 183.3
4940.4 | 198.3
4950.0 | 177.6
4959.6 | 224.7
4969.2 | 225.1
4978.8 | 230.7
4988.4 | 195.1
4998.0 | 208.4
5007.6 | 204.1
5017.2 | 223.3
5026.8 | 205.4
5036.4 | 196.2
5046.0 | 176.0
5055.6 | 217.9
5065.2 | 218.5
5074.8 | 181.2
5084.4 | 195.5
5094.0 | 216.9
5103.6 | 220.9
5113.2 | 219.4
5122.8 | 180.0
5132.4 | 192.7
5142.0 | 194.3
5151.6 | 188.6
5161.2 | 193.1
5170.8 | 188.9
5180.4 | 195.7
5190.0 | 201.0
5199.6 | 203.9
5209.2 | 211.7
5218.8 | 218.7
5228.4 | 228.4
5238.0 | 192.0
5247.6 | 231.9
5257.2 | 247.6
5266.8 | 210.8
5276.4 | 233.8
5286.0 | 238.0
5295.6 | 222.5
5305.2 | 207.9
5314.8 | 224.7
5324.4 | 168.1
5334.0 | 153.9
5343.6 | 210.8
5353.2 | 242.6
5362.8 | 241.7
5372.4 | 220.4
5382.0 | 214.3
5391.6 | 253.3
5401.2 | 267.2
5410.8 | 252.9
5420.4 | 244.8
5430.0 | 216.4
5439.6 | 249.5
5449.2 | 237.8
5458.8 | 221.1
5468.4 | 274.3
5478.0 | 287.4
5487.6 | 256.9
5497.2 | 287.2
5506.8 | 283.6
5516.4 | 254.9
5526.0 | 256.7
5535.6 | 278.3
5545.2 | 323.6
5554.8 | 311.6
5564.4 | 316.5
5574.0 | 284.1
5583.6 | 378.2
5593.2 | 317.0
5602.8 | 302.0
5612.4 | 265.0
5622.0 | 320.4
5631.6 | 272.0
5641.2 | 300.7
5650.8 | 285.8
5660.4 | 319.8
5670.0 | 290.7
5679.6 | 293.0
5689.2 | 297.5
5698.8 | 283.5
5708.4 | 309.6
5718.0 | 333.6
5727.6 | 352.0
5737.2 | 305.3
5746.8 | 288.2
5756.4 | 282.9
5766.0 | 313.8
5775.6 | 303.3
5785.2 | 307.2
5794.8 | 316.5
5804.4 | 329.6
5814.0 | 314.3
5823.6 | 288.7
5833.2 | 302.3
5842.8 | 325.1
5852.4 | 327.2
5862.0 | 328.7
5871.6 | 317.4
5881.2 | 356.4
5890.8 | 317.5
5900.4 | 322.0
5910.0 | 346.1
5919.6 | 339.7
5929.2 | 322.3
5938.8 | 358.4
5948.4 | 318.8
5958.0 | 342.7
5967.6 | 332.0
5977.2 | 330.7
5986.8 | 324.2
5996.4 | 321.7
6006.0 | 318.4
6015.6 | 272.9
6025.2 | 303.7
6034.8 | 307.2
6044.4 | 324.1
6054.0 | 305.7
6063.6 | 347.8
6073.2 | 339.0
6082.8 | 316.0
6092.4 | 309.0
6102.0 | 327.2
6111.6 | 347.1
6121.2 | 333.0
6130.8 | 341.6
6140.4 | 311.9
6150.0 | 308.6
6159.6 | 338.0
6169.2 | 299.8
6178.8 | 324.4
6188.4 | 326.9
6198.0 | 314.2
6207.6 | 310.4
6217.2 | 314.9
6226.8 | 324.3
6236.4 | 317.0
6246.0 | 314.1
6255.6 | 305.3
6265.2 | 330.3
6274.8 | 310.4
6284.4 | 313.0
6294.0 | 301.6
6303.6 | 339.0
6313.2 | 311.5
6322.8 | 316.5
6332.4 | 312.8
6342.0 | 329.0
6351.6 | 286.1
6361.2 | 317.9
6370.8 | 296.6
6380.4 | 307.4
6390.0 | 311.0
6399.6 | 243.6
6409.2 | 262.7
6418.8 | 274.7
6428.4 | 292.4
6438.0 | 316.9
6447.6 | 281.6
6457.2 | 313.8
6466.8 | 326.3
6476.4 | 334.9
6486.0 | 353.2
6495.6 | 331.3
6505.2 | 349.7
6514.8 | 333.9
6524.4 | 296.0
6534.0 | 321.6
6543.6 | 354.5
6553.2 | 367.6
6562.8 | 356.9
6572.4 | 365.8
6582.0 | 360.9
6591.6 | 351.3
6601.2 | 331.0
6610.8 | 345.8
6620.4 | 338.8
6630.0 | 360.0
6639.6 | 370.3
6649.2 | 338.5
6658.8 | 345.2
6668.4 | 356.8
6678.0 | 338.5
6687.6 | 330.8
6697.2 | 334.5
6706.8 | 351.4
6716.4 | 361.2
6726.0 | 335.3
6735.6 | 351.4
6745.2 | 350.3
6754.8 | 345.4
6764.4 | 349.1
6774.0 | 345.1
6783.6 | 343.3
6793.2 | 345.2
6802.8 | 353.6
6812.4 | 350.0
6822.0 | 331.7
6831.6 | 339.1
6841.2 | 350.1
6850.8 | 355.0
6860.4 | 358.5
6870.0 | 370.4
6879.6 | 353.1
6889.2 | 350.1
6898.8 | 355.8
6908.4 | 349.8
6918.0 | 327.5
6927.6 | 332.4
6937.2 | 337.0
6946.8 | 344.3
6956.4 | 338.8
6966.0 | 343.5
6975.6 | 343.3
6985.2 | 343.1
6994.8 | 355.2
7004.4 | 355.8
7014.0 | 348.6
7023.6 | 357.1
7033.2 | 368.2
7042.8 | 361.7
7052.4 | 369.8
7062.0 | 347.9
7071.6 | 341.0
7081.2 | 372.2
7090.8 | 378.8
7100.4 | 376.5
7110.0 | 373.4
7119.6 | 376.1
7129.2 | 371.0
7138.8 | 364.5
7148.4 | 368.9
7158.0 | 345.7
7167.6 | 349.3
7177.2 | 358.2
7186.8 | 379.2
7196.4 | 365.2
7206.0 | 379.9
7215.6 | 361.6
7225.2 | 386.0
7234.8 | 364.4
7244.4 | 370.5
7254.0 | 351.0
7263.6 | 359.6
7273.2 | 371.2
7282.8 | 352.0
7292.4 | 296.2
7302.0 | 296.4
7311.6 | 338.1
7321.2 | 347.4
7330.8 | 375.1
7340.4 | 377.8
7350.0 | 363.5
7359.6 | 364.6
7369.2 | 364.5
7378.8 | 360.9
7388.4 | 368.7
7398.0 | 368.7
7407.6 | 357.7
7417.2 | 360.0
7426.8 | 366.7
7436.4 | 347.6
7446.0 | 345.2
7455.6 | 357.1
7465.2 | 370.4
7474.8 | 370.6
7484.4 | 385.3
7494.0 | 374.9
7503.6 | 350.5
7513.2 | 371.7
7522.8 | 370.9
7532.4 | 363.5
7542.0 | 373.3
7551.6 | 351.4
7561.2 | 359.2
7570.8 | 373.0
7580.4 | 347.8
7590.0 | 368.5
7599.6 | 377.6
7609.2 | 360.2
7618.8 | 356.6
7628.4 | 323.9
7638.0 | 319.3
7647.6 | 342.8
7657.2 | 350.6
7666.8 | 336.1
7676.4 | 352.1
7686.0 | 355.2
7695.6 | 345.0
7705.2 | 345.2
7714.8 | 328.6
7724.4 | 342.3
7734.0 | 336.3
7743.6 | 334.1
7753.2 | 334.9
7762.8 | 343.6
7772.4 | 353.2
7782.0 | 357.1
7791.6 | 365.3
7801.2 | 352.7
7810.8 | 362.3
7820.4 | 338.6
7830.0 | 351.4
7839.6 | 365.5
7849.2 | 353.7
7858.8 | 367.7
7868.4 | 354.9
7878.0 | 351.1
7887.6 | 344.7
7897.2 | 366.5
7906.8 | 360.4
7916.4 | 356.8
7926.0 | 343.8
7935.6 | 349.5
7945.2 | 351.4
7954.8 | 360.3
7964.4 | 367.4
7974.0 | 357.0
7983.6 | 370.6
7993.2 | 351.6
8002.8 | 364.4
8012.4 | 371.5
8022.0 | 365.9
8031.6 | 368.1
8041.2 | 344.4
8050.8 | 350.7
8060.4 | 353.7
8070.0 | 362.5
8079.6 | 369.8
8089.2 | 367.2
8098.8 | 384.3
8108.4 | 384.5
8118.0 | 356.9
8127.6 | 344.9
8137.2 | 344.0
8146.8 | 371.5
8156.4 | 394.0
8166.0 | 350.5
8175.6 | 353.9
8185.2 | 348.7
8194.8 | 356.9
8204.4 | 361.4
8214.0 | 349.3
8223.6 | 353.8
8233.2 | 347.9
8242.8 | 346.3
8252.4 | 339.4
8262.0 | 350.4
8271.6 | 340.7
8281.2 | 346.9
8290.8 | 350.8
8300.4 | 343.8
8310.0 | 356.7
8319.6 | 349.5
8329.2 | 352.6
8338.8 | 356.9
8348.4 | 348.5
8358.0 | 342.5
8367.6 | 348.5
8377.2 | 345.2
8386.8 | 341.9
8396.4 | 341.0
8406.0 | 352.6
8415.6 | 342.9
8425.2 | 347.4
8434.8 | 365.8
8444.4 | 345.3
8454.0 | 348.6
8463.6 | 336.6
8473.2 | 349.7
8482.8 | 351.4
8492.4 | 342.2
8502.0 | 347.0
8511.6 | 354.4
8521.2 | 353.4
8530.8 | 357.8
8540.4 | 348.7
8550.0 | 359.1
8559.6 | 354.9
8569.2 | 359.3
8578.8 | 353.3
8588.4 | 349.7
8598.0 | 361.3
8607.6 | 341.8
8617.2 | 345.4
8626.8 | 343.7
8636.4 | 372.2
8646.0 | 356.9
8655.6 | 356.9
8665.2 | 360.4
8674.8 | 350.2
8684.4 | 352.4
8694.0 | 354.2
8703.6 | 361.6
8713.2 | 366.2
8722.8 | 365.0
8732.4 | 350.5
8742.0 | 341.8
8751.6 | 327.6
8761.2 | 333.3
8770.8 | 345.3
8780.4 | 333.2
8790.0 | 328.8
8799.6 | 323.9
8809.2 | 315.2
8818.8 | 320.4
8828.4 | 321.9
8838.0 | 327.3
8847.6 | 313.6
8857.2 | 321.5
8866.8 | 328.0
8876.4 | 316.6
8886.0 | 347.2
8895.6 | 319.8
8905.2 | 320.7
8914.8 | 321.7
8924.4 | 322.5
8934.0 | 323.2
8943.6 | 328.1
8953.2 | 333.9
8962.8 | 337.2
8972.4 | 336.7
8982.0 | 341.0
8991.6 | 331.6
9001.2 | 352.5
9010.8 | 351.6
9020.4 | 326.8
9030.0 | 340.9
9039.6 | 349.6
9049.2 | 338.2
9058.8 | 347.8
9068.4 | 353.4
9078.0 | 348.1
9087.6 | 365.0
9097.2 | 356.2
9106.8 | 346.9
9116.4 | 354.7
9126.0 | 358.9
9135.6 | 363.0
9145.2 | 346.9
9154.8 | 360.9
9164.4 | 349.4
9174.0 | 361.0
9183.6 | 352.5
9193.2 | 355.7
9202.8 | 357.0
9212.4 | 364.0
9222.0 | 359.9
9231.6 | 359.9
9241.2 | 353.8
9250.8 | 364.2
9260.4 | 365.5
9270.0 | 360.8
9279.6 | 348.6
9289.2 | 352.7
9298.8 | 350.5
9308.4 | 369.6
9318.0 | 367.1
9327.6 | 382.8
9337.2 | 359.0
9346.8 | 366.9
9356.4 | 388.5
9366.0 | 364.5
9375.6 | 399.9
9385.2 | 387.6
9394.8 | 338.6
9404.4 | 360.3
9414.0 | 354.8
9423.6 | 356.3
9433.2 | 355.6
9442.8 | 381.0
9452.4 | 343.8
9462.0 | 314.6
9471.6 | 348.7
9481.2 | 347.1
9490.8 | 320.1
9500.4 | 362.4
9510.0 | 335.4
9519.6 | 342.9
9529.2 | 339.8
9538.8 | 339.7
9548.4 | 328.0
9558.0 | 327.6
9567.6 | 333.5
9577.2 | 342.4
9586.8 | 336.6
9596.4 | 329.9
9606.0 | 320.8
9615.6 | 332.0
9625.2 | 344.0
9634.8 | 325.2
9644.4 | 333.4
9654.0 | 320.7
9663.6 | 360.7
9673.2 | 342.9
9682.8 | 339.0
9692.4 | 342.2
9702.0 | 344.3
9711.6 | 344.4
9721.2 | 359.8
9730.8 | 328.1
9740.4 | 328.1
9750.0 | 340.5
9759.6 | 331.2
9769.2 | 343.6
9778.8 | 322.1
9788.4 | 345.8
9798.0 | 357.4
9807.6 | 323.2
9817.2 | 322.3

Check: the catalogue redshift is 0.238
